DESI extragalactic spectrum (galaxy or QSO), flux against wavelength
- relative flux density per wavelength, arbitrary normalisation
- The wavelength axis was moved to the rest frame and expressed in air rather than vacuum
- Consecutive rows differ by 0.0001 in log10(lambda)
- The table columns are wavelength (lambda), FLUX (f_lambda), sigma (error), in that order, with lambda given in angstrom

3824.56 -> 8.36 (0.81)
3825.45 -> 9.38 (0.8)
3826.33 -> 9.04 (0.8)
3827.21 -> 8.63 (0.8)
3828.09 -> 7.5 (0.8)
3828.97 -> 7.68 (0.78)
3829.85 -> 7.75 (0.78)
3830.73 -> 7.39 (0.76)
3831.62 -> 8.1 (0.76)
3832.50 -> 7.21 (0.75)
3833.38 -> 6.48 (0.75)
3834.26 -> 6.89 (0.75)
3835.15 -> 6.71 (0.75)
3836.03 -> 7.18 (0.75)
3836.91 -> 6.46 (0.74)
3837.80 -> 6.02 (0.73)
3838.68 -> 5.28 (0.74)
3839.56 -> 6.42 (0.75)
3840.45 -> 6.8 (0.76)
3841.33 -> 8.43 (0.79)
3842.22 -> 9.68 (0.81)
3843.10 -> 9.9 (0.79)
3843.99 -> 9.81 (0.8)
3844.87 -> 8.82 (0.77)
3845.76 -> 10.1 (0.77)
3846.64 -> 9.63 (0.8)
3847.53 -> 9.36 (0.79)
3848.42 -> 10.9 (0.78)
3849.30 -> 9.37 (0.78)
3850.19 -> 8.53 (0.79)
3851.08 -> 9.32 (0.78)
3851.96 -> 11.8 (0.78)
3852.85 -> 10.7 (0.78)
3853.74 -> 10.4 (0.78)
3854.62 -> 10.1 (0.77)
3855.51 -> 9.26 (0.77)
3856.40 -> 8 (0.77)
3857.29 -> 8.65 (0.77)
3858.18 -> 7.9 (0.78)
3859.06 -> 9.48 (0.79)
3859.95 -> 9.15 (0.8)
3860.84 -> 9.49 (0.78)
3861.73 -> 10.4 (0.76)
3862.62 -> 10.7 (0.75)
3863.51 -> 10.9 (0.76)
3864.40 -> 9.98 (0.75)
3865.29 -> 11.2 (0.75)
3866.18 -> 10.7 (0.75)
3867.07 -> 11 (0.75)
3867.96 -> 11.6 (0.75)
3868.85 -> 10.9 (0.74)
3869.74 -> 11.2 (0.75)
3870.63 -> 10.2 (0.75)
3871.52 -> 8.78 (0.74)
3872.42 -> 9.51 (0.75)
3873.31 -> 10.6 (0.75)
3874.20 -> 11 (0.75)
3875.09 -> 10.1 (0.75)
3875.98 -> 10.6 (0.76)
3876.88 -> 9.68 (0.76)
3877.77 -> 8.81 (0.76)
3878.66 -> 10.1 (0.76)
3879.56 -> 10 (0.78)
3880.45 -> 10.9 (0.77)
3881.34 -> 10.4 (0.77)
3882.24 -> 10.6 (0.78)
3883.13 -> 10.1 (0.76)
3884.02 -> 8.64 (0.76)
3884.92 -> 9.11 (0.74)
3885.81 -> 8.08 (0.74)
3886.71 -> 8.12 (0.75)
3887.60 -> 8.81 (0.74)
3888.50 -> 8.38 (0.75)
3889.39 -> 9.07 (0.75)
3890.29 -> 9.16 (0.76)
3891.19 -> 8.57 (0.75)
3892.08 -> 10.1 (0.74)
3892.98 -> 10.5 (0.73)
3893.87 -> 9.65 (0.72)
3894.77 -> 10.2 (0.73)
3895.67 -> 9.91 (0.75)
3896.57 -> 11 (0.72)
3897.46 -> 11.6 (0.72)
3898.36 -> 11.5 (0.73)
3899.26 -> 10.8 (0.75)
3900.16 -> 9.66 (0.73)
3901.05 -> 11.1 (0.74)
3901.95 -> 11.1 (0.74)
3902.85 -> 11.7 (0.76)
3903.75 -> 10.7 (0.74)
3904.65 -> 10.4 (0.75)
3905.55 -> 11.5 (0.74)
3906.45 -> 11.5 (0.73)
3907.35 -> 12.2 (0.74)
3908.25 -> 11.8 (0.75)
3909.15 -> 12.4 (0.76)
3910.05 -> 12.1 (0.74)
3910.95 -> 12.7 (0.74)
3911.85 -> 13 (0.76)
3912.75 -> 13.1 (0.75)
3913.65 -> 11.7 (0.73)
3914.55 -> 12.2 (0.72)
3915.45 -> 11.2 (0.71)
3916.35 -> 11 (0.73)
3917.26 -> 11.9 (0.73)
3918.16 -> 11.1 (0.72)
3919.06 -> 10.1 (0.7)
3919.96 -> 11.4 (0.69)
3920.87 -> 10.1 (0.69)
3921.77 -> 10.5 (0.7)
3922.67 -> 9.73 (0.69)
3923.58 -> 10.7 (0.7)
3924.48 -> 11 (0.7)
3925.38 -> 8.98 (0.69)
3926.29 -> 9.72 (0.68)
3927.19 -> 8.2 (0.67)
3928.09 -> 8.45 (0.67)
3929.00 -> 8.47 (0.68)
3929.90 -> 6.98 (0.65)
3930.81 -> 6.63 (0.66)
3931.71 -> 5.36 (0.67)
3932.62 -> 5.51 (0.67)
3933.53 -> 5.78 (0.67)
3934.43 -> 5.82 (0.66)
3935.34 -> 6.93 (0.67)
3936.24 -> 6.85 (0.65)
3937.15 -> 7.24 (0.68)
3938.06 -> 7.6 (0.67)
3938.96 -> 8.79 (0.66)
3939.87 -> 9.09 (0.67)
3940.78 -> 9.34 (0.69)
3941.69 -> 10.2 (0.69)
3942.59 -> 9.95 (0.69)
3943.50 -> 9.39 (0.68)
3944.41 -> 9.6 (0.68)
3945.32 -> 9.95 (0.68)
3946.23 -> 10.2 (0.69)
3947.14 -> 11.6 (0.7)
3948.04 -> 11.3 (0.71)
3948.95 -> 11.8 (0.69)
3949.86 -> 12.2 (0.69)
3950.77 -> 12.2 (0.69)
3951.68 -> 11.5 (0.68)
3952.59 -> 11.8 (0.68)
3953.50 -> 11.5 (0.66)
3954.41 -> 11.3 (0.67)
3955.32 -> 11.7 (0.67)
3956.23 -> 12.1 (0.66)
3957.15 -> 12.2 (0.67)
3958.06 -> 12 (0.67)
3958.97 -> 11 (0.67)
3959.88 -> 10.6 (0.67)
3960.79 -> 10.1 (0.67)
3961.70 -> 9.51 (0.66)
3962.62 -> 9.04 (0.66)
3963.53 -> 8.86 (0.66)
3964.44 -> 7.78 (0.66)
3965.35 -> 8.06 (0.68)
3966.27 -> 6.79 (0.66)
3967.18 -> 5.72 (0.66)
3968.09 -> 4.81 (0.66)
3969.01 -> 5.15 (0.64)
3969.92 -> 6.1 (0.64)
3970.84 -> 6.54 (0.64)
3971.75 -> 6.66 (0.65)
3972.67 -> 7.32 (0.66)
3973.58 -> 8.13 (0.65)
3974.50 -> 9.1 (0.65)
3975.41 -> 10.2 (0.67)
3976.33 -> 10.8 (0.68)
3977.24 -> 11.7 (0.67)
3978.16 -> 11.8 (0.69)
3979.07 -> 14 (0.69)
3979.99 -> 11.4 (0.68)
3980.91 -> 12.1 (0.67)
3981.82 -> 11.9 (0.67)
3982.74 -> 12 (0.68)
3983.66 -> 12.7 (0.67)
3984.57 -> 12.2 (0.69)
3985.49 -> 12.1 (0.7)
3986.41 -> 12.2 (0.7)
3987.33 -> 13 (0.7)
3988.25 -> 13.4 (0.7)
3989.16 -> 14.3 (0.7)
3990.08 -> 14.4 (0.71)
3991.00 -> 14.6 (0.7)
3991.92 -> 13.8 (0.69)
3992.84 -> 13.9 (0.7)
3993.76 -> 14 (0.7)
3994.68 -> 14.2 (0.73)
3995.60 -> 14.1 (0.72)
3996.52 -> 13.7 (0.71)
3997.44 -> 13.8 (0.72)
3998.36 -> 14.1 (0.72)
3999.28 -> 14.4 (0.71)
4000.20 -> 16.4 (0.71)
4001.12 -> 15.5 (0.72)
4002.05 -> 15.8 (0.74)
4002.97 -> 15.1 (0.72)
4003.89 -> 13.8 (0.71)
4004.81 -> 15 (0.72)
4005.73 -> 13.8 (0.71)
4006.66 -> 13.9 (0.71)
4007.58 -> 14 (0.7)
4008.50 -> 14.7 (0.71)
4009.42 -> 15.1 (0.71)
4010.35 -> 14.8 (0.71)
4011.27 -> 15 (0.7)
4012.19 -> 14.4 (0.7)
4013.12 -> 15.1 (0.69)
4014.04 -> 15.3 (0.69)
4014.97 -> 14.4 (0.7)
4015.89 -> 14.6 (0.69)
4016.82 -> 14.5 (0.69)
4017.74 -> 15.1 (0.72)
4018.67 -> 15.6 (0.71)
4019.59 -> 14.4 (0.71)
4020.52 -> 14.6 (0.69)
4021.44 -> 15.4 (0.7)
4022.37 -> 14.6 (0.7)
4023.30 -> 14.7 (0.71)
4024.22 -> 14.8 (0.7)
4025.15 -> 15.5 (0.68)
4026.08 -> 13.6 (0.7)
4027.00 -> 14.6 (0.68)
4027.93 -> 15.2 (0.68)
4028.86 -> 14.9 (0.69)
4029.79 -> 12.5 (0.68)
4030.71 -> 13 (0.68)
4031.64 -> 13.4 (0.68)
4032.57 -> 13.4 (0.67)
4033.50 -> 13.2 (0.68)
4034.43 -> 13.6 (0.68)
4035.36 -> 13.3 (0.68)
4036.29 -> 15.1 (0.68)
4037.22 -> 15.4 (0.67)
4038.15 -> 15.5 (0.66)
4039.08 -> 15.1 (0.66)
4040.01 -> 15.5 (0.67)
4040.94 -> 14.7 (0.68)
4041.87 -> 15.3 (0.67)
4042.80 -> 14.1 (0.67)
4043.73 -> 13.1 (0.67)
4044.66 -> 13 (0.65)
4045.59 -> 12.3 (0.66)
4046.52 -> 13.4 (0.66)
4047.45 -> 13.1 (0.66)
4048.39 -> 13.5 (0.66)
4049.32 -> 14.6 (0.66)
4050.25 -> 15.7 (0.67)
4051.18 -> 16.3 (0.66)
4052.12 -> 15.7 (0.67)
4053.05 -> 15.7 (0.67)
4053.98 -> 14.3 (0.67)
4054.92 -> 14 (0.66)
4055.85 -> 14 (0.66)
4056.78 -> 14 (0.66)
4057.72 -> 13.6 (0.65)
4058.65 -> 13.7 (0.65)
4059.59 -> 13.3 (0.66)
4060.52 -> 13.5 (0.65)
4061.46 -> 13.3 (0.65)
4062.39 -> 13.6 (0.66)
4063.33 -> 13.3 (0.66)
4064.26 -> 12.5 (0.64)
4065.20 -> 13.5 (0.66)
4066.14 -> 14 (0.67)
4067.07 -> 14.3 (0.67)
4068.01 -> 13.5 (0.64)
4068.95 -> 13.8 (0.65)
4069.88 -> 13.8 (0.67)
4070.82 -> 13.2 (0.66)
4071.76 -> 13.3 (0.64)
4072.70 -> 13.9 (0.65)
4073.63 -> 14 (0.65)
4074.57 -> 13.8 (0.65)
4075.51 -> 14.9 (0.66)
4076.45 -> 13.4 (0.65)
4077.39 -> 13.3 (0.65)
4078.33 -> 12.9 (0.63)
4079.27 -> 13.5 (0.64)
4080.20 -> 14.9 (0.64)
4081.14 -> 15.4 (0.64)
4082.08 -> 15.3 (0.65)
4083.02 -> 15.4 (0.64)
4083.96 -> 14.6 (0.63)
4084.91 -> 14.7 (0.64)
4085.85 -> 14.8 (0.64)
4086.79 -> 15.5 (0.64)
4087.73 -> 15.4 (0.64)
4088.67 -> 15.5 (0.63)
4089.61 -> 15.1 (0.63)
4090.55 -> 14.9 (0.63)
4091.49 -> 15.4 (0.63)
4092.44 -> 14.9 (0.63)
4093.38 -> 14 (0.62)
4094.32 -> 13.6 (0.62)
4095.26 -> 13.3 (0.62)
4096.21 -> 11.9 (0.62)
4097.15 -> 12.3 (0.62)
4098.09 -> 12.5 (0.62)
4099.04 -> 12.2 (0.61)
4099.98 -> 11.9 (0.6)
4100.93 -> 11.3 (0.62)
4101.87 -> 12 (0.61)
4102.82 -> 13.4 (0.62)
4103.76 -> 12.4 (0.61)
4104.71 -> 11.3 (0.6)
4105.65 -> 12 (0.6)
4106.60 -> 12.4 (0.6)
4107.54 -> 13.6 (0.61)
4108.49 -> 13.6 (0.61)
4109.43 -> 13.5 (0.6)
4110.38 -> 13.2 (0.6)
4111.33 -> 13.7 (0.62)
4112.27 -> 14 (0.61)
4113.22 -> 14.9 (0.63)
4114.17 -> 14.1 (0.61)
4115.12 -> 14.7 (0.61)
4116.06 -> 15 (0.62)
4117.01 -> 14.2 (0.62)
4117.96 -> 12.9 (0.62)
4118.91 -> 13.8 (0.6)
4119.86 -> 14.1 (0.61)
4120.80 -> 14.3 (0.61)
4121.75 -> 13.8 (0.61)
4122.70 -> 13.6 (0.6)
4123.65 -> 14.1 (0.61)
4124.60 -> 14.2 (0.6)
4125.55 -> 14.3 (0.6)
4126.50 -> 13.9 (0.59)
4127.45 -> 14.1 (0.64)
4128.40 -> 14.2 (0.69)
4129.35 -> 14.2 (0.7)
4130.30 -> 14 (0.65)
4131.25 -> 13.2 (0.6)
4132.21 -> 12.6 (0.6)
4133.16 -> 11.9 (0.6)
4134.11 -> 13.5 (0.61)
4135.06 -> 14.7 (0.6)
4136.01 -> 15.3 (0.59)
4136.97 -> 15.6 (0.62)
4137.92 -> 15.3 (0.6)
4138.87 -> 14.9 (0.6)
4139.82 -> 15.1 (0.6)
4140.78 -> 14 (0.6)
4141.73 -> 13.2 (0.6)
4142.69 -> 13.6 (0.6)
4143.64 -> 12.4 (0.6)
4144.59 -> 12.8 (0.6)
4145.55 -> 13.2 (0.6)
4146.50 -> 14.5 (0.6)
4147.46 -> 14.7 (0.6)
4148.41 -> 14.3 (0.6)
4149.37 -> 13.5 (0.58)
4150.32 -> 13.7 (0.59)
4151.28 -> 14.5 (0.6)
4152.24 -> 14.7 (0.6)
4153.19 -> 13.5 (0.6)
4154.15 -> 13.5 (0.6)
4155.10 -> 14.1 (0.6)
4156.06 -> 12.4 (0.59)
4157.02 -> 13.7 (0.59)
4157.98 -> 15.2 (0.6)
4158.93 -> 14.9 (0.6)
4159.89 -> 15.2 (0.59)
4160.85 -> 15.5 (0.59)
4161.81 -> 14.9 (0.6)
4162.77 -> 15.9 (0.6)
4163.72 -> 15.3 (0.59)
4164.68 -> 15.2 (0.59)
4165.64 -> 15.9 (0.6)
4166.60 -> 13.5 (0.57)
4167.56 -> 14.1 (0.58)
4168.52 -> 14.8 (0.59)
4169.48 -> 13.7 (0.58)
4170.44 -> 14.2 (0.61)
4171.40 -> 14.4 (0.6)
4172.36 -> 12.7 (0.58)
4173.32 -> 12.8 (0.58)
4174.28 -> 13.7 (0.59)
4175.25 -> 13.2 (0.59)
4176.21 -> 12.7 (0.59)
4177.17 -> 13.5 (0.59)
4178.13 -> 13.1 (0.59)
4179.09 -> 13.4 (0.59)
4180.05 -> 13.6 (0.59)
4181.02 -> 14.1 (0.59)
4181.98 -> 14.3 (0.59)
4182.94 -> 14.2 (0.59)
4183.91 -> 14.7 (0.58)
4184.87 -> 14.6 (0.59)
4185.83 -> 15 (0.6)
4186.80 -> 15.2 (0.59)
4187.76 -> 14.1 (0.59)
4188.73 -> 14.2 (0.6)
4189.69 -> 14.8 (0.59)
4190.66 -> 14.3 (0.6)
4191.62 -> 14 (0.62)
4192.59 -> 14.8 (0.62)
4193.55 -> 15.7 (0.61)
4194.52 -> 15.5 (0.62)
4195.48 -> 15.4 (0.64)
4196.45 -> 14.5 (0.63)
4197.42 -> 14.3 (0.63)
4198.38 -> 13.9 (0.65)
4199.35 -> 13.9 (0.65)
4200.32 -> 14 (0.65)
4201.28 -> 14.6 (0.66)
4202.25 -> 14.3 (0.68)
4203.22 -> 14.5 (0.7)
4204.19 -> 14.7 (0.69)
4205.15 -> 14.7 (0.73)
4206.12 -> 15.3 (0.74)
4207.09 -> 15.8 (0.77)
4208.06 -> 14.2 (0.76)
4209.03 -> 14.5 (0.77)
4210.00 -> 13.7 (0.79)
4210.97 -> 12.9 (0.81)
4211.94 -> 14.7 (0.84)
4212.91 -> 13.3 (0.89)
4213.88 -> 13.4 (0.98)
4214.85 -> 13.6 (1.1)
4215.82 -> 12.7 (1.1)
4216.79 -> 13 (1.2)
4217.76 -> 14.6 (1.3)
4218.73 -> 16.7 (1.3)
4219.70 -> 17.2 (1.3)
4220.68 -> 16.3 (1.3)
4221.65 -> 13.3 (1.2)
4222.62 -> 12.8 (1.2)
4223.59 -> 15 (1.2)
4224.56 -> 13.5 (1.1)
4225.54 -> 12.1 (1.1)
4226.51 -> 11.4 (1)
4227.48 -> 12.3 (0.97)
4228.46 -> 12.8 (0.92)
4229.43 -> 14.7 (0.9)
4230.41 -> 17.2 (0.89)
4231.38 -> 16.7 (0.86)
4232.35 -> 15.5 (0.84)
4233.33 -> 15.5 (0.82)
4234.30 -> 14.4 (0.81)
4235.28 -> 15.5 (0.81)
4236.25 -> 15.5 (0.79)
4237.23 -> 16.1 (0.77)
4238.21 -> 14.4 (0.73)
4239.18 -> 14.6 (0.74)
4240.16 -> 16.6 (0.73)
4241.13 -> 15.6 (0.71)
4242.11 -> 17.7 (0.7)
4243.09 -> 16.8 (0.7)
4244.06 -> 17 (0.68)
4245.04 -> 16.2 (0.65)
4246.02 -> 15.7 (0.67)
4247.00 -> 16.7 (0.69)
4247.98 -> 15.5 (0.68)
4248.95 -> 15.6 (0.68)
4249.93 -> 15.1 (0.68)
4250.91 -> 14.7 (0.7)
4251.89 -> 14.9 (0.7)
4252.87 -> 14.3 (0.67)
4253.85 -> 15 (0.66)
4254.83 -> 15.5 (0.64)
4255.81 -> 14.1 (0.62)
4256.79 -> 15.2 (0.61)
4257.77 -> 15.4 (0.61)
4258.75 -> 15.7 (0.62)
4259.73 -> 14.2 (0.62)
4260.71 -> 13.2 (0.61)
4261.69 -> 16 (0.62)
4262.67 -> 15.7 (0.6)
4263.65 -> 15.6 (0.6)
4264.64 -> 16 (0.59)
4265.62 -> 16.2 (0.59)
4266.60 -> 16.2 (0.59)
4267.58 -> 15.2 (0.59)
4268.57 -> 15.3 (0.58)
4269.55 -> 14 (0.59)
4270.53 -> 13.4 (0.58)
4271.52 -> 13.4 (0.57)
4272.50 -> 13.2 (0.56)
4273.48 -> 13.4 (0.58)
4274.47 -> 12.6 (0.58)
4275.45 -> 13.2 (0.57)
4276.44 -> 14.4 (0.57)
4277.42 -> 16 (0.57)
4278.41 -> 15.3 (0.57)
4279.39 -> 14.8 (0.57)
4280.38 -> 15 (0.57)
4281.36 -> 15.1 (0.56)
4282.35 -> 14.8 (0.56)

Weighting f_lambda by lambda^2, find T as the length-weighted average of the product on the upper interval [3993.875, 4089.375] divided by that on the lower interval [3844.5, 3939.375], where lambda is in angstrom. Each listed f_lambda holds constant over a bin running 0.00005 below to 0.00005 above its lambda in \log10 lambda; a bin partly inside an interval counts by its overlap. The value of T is 1.6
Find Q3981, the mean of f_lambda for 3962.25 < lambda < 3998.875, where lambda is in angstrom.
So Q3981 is 10.9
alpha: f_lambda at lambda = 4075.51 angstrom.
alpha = 14.9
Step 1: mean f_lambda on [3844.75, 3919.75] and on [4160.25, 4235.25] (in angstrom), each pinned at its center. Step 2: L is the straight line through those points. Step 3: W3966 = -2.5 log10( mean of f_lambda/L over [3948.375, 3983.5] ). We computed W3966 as 0.15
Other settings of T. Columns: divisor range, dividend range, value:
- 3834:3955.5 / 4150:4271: 1.74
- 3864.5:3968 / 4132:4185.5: 1.59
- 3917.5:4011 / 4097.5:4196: 1.41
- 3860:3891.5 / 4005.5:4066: 1.56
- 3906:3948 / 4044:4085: 1.54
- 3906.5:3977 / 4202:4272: 1.79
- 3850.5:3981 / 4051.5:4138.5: 1.53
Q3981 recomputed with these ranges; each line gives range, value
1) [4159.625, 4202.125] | 14.3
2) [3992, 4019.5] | 14.6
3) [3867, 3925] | 10.6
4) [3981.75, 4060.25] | 14.2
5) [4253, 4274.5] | 14.8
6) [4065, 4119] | 13.8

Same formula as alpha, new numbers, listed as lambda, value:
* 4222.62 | 12.8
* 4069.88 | 13.8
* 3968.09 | 4.81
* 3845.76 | 10.1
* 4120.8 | 14.3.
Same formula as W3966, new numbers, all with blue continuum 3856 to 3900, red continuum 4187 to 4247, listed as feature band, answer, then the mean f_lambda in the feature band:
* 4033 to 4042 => -0.20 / 14.6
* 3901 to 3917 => -0.14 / 11.8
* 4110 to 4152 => -0.04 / 14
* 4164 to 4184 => 0.02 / 13.9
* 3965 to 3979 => 0.36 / 8.09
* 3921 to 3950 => 0.21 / 8.85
